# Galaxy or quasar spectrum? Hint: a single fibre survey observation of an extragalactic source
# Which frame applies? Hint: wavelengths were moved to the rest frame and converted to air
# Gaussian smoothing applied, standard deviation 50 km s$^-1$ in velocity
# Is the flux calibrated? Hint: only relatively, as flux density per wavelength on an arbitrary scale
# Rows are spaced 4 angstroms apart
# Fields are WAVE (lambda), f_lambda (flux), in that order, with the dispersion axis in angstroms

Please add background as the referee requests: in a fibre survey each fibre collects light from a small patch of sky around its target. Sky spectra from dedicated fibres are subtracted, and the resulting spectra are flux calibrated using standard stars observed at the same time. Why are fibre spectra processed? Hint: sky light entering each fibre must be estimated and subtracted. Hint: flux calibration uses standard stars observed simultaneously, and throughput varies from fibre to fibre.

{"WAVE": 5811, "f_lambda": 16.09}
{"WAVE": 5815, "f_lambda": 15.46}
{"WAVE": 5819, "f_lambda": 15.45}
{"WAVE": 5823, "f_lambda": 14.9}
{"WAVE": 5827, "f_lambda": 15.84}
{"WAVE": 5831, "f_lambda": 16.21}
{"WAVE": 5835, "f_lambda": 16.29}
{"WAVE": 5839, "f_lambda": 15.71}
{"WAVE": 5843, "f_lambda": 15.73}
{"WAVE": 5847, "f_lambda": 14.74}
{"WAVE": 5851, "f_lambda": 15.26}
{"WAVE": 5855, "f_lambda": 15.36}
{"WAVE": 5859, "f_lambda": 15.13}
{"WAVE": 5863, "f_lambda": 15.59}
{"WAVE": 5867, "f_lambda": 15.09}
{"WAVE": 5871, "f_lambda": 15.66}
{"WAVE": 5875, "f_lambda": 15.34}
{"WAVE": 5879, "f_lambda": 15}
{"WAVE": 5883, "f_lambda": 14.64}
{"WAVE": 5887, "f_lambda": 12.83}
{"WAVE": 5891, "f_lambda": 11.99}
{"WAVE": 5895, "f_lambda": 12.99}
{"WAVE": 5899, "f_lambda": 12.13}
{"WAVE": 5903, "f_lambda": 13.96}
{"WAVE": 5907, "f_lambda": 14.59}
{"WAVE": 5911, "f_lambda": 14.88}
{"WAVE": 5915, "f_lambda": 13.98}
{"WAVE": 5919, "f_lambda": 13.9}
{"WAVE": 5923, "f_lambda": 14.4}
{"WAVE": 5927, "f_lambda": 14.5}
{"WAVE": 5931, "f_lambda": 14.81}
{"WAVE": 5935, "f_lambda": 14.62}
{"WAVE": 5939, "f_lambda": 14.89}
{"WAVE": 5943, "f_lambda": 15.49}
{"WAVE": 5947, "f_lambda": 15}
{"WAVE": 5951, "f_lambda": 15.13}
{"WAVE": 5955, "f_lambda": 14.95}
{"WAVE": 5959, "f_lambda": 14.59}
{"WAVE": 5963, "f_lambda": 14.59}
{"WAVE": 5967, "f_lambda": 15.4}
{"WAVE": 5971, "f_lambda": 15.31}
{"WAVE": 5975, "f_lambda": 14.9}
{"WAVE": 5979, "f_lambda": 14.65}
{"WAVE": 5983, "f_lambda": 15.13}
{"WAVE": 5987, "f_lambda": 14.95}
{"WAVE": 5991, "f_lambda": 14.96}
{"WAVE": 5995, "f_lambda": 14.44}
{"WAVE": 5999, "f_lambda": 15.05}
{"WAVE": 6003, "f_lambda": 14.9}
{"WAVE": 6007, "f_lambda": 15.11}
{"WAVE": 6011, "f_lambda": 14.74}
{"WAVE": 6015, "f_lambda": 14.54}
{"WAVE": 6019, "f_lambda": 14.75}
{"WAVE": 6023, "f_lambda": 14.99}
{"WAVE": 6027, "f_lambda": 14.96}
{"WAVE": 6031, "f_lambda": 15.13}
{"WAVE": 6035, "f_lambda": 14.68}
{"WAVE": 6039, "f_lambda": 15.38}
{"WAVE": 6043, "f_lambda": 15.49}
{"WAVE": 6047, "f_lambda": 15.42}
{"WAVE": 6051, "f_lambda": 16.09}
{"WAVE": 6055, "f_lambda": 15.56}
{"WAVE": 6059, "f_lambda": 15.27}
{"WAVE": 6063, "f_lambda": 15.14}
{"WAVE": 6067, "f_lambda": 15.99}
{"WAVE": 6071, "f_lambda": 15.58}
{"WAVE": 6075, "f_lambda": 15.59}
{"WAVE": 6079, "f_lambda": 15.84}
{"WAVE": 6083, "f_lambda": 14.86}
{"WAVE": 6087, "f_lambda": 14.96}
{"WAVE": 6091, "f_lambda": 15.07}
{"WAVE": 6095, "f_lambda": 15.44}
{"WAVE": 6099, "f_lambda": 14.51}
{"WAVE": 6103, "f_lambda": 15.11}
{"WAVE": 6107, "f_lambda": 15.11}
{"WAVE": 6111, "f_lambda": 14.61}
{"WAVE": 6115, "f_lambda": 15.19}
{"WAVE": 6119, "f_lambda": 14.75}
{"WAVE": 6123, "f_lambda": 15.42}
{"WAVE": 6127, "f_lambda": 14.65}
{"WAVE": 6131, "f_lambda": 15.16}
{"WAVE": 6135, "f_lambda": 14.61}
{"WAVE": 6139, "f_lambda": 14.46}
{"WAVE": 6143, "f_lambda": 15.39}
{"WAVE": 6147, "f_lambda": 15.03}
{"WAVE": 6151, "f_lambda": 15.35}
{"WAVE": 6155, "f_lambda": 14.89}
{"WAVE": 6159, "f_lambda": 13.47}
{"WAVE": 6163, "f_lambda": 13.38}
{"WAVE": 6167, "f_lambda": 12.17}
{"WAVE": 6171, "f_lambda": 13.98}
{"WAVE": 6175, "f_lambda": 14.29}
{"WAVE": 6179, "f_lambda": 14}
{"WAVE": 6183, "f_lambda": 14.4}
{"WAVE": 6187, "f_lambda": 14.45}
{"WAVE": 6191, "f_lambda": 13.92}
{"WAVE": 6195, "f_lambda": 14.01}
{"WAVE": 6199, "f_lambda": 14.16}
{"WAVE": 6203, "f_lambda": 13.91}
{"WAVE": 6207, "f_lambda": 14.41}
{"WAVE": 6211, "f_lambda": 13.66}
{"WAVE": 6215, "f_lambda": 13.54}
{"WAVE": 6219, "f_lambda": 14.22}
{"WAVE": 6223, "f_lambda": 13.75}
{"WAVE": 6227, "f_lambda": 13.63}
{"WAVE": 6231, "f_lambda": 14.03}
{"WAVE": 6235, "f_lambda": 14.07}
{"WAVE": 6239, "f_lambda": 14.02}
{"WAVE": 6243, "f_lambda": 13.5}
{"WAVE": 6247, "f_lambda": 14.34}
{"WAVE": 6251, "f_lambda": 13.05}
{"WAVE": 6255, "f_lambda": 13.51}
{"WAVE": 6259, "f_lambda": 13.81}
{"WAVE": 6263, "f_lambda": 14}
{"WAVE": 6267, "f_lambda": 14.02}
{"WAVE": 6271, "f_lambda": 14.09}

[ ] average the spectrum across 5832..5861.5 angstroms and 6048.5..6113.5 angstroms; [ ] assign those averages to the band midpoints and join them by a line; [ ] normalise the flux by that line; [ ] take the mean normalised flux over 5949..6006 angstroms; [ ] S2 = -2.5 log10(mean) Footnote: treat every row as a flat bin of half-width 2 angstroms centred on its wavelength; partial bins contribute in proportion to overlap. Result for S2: 0.03 mag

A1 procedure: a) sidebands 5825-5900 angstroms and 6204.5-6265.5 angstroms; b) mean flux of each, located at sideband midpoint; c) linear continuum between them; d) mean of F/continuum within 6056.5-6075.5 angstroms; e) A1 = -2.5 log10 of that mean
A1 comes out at -0.09 mag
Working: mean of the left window 14.9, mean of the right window 13.8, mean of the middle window 15.5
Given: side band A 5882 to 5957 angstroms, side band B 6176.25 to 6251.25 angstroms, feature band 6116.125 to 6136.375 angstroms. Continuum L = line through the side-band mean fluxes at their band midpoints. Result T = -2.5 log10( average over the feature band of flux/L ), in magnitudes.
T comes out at -0.07 mag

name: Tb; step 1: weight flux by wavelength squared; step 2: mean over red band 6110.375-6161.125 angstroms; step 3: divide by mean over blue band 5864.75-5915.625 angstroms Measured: 1.14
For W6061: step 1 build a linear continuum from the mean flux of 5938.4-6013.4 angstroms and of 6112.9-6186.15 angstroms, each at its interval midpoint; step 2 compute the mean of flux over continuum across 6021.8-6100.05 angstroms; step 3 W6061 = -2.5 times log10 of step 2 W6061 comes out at -0.04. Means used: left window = 15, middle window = 15.3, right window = 14.5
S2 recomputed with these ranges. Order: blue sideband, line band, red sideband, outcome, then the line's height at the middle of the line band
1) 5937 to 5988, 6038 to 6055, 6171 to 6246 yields -0.07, 14.7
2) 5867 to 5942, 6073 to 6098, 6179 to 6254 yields -0.09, 14.1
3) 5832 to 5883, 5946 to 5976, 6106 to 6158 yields 0.02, 15.2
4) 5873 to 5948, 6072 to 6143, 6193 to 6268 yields -0.08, 14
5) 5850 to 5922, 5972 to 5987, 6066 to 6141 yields -0.02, 14.7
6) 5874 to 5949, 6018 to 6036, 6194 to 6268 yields -0.06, 14.1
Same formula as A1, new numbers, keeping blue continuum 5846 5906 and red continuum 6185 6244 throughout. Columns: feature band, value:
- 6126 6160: -0.06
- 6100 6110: -0.07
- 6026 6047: -0.07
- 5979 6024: -0.05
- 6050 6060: -0.11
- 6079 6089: -0.07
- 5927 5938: -0.03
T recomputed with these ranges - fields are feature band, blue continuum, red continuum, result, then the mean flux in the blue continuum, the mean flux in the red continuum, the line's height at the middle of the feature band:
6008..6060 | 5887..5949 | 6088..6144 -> -0.040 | 14.1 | 15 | 14.6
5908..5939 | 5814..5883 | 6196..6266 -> 0.048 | 15.4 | 13.9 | 15.1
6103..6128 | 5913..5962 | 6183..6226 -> -0.055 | 14.7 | 14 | 14.2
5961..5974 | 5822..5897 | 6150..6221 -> -0.032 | 15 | 14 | 14.6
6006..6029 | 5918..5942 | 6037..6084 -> 0.028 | 14.6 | 15.5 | 15.2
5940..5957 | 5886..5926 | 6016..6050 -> -0.076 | 13.6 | 15.1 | 14.1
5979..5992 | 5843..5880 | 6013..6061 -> 0.018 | 15.3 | 15.2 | 15.2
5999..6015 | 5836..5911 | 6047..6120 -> 0.009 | 14.6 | 15.3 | 15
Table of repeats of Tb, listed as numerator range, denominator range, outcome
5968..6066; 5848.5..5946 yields 1.09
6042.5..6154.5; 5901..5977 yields 1.09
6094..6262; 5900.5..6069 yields 1.02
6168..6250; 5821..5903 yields 1.06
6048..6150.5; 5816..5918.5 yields 1.11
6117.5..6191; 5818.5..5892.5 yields 1.05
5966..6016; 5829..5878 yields 1.01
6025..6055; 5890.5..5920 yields 1.18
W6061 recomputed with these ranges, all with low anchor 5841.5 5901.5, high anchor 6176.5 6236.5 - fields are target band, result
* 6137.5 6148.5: -0.07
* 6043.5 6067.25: -0.10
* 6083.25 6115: -0.06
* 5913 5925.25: 0.02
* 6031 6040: -0.06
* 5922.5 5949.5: -0.03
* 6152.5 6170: 0.04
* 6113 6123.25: -0.07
